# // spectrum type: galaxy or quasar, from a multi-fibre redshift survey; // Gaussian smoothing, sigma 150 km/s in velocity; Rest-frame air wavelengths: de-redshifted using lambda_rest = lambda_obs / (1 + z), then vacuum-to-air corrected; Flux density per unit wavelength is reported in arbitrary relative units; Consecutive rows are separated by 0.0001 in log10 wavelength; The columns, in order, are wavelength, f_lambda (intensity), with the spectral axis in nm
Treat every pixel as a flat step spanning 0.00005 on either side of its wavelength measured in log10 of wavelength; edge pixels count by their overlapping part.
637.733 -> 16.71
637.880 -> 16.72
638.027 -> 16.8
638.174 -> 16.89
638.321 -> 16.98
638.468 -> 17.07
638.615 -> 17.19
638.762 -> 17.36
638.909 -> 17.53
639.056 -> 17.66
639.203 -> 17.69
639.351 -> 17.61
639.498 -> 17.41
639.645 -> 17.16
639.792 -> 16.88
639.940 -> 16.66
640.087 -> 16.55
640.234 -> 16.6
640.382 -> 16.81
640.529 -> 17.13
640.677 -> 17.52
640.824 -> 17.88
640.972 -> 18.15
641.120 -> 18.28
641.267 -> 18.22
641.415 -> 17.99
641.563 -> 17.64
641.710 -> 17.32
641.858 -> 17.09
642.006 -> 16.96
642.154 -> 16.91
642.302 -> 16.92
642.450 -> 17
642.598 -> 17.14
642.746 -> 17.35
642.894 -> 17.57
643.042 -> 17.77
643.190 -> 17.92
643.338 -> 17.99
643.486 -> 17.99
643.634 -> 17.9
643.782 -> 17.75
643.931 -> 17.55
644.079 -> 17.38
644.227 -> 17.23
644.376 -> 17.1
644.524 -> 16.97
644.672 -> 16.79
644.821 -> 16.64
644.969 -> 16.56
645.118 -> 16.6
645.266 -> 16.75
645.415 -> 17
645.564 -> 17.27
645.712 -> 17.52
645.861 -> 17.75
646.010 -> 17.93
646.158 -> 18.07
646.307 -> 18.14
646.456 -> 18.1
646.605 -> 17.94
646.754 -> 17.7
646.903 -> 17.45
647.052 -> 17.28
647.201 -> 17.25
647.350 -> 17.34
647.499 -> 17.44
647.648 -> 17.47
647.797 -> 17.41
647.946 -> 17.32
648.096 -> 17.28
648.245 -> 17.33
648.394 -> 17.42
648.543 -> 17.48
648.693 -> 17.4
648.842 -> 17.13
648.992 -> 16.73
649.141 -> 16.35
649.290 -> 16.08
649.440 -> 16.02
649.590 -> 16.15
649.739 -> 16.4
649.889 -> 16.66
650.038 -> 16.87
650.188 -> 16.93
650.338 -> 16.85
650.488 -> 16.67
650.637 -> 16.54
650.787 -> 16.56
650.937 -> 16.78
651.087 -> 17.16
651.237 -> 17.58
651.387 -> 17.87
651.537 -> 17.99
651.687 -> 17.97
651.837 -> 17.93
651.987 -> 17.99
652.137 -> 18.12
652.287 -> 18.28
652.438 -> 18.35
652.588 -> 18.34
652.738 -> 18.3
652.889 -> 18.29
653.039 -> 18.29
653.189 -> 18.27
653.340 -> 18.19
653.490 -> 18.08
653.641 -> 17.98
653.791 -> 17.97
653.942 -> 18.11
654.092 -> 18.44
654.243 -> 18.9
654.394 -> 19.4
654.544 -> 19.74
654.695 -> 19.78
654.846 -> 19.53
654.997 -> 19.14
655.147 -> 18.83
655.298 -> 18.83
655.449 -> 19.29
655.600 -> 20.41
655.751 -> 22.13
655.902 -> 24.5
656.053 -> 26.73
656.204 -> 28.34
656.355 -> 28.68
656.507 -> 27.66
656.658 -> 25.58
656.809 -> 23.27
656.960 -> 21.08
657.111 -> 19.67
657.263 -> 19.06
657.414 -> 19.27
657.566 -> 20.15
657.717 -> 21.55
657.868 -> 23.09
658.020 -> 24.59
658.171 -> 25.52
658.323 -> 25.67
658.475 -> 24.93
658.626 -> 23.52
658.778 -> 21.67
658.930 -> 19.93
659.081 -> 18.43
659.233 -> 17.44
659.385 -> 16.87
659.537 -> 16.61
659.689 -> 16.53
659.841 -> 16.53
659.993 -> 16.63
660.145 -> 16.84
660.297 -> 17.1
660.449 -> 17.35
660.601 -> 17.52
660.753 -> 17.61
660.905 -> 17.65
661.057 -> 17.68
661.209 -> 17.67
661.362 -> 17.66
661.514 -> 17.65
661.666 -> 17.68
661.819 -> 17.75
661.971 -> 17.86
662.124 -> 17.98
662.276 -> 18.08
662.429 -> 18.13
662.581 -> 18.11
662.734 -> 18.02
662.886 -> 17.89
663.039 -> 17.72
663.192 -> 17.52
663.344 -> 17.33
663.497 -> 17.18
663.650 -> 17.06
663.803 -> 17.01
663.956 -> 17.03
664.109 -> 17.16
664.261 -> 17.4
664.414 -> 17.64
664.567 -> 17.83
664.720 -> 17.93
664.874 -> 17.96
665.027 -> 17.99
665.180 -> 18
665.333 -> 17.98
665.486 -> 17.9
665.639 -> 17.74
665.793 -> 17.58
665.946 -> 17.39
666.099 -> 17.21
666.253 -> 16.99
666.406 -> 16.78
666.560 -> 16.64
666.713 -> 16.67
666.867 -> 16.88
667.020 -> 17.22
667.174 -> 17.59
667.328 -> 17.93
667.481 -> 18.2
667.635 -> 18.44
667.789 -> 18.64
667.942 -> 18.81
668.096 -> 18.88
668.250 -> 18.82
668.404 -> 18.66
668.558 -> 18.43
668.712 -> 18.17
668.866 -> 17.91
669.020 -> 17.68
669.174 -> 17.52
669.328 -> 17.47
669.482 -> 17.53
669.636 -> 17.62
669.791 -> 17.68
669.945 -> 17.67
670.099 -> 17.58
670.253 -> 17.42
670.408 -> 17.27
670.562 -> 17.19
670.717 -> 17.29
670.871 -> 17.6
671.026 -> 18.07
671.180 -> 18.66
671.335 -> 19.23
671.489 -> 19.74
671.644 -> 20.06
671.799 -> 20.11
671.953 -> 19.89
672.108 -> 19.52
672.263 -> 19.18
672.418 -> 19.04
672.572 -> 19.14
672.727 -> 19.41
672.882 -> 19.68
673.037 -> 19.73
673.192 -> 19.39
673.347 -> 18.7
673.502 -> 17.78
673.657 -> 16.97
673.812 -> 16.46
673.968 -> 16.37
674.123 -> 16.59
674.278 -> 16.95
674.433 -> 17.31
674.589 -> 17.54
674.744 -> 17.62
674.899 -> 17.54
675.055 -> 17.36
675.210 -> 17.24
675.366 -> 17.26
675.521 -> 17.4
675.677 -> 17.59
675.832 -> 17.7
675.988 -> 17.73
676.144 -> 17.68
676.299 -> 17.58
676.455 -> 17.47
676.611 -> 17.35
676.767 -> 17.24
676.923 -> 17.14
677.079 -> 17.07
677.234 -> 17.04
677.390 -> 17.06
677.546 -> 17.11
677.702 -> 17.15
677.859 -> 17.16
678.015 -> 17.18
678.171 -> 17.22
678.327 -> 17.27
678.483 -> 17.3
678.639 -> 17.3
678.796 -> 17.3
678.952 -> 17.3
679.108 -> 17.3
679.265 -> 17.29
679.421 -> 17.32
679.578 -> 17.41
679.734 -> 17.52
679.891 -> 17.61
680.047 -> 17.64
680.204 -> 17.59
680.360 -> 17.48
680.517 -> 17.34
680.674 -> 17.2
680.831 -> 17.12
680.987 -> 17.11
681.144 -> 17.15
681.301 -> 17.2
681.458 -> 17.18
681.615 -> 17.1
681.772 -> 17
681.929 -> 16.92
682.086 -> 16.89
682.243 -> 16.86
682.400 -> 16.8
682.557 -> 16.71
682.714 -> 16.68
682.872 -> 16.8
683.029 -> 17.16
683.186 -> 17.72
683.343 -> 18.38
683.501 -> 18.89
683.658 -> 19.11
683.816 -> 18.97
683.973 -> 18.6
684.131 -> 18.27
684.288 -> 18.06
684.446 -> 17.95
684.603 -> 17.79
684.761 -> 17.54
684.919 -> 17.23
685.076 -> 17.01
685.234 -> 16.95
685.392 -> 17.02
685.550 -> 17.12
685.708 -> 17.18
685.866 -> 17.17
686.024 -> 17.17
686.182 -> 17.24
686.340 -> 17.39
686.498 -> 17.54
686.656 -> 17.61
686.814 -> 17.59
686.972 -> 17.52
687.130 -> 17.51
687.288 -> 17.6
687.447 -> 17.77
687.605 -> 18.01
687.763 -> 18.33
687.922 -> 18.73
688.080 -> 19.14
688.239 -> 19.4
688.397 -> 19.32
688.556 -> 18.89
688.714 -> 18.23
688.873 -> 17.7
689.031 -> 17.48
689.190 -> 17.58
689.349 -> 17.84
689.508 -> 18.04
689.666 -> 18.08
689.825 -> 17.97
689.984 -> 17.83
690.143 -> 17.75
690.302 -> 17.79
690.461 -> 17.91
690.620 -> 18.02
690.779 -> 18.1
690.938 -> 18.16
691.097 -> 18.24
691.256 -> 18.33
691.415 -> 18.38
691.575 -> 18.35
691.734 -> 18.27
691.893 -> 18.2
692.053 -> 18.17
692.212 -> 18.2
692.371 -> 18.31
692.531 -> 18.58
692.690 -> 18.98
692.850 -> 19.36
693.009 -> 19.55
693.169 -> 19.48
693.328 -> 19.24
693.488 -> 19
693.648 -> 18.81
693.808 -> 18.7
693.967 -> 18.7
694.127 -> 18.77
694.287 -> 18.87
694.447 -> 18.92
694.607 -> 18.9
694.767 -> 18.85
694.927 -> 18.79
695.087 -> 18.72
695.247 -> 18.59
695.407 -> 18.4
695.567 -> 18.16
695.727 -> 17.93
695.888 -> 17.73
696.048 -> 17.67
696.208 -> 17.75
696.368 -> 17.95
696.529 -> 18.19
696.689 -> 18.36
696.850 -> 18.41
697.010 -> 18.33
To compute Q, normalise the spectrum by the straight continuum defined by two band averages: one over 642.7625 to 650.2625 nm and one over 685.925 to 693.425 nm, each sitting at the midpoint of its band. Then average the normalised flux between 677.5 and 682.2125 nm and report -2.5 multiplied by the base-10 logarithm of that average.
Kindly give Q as 0.04 mag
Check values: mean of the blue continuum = 17.3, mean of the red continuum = 18.2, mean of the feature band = 17.3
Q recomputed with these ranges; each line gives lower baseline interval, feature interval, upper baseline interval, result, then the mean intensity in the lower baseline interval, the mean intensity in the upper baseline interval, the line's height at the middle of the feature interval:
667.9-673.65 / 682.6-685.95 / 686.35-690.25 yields 0.03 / 18.5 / 18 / 18.1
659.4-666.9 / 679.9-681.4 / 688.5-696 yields 0.04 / 17.4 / 18.4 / 18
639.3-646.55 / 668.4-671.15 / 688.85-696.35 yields 0.01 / 17.4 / 18.4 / 17.9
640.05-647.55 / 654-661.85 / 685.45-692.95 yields -0.16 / 17.4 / 18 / 17.6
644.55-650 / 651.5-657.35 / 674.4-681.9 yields -0.17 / 17.2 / 17.3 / 17.2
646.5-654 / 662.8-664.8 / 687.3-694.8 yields 0.02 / 17.4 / 18.4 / 17.8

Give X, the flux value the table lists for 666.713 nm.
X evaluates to 16.67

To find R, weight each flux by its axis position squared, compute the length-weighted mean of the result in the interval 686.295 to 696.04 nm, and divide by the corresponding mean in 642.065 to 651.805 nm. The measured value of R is 1.21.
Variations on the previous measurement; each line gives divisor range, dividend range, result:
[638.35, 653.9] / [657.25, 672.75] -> 1.12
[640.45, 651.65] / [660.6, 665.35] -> 1.08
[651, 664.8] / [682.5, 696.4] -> 1.03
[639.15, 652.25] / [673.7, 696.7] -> 1.16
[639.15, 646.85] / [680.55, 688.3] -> 1.14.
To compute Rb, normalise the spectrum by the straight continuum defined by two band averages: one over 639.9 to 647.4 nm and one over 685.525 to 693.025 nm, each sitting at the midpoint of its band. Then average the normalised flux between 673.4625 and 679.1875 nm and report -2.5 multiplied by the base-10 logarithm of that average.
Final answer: 0.039 mag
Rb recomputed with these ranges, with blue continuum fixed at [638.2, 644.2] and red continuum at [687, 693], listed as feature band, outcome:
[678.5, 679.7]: 0.04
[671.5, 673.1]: -0.10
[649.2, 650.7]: 0.07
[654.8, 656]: -0.16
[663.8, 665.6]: 0.01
